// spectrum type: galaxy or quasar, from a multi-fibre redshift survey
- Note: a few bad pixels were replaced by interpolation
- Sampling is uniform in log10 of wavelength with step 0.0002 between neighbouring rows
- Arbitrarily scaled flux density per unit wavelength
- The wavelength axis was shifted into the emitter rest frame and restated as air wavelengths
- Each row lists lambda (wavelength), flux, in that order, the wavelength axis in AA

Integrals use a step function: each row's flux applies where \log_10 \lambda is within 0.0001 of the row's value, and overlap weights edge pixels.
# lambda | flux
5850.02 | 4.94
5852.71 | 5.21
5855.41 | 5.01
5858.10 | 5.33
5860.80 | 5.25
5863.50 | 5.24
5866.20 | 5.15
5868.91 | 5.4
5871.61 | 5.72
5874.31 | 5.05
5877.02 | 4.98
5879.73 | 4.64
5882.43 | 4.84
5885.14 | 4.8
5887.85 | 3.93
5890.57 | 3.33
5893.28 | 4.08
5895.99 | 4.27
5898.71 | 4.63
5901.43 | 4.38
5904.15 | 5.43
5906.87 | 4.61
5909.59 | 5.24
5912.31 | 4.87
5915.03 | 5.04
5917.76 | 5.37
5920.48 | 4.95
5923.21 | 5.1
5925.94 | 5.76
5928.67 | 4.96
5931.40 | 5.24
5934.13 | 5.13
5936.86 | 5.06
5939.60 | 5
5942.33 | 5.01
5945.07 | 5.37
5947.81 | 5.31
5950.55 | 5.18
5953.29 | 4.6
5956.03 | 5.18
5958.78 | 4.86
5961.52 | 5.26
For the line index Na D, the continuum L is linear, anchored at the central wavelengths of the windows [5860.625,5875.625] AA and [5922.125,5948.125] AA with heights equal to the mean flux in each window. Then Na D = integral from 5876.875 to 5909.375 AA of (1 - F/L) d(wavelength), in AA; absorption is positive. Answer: 4.7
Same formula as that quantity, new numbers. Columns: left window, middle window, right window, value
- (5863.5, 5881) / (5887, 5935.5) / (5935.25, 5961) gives 2.9 AA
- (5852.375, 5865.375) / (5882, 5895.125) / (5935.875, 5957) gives 2.6 AA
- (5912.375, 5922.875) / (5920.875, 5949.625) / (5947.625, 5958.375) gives -0.7 AA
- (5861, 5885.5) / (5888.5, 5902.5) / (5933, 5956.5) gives 2.7 AA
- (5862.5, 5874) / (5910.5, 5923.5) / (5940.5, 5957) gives 0.3 AA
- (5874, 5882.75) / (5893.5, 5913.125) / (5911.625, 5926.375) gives 1.2 AA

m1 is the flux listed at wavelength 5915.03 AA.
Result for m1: 5.04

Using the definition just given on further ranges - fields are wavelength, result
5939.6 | 5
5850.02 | 4.94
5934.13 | 5.13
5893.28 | 4.08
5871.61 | 5.72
